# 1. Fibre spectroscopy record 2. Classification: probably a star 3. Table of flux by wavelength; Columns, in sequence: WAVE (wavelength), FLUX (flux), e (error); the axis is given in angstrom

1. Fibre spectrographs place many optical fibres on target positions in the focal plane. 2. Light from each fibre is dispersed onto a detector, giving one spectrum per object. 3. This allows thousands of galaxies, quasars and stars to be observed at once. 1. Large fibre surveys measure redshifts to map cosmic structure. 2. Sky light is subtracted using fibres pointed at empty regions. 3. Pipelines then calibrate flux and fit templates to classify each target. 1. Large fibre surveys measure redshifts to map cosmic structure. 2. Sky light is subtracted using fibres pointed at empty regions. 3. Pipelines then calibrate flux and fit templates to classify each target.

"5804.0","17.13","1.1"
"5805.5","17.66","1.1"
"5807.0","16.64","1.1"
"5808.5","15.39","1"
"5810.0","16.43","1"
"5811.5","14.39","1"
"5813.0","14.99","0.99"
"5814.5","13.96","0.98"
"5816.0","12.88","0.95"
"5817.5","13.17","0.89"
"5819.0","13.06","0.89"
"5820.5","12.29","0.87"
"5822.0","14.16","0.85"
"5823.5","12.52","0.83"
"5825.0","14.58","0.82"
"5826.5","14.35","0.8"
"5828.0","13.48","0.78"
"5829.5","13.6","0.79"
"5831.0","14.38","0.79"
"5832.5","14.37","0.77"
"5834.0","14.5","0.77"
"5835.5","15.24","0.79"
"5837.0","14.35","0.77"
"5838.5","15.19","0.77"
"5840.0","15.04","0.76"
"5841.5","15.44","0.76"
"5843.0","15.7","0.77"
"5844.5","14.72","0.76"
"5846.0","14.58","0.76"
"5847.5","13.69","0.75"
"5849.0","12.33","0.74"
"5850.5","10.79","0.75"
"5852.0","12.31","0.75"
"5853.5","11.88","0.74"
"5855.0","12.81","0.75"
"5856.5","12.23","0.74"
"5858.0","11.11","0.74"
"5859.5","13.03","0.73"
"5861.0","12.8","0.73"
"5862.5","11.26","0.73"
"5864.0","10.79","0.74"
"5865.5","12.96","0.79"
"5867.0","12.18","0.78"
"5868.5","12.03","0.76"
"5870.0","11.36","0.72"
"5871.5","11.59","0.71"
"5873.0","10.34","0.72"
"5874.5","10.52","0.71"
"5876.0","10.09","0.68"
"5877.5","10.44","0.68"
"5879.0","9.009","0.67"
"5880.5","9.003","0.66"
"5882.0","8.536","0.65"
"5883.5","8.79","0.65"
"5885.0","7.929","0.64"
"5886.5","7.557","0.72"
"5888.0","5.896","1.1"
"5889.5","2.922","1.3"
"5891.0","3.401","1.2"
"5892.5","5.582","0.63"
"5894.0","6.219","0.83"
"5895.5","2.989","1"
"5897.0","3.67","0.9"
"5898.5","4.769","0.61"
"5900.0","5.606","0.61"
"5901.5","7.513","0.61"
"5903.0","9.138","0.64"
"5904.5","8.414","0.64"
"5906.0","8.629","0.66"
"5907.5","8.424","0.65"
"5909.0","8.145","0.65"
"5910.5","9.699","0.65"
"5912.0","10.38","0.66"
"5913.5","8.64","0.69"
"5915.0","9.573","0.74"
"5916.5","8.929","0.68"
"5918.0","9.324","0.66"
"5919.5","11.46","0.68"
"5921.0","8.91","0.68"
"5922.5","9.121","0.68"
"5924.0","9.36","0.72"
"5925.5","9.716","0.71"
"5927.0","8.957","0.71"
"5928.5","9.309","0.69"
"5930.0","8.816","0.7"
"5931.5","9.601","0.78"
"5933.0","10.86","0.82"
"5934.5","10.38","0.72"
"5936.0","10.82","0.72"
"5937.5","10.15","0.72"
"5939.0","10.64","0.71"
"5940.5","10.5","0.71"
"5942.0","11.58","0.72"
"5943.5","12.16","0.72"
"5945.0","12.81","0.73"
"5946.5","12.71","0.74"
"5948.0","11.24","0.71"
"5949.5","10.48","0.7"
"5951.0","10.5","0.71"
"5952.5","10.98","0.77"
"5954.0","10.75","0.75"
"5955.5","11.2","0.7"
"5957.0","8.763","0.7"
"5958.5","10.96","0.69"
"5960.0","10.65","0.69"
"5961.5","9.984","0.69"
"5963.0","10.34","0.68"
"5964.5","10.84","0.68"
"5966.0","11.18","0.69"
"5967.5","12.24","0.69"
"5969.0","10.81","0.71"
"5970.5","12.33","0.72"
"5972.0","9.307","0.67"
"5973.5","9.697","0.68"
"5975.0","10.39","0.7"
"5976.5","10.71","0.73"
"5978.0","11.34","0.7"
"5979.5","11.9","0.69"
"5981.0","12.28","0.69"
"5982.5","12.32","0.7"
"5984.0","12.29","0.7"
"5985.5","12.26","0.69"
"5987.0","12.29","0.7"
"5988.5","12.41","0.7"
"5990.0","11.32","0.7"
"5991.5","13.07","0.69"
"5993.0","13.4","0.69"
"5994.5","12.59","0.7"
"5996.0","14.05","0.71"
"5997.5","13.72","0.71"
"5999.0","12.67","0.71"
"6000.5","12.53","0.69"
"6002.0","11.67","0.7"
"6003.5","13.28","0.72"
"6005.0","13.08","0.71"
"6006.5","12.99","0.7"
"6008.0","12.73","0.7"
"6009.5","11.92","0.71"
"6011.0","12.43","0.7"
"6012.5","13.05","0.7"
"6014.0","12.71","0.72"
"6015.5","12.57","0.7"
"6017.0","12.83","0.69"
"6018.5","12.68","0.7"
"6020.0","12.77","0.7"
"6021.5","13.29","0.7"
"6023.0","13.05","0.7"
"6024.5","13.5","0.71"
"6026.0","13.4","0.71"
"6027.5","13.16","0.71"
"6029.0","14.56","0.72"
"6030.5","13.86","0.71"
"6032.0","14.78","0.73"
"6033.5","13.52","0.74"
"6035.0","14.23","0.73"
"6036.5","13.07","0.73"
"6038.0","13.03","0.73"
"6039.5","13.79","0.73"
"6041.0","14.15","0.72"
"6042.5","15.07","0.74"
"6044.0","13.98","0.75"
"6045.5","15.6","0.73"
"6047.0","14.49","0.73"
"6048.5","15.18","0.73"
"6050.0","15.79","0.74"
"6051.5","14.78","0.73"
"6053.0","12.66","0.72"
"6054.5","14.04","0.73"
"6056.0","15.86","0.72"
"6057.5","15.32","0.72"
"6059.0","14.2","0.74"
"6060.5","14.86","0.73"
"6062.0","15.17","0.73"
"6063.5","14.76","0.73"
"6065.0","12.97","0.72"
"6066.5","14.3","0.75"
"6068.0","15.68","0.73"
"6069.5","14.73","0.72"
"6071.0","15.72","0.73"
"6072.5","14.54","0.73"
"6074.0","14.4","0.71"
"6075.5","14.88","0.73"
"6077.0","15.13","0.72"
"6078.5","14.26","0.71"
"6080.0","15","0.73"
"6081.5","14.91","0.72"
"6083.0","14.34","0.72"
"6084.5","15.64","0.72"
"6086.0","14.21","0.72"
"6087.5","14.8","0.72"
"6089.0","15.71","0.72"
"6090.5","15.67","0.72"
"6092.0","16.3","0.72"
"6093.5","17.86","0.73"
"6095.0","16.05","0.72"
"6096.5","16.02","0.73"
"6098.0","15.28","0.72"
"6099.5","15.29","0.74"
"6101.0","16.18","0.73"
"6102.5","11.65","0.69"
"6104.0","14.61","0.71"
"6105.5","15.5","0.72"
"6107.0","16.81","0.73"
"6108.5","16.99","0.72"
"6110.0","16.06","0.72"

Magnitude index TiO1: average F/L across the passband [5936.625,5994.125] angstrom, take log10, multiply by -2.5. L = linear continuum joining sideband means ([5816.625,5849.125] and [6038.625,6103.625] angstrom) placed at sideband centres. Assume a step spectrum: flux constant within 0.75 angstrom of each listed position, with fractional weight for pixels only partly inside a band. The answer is 0.28 mag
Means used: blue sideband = 14.2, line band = 11.3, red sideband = 14.9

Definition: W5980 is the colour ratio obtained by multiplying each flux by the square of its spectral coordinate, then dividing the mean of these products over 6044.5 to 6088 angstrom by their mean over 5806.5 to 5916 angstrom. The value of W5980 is 1.42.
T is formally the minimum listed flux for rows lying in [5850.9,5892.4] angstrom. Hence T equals 2.922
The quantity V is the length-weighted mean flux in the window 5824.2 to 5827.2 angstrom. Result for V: 14.4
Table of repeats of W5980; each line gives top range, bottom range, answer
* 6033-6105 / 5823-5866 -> 1.19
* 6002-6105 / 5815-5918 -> 1.41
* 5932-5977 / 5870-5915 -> 1.42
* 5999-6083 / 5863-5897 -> 1.72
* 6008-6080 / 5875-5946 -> 1.70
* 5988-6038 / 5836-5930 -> 1.37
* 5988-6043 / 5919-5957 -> 1.29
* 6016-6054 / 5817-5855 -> 1.07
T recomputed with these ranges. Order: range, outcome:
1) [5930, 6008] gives 8.763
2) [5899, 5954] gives 5.606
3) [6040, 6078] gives 12.66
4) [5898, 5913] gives 4.769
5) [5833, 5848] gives 13.69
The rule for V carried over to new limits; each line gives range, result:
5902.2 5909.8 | 8.55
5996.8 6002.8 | 12.6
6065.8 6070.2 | 14.9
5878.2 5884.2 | 8.85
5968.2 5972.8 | 10.8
